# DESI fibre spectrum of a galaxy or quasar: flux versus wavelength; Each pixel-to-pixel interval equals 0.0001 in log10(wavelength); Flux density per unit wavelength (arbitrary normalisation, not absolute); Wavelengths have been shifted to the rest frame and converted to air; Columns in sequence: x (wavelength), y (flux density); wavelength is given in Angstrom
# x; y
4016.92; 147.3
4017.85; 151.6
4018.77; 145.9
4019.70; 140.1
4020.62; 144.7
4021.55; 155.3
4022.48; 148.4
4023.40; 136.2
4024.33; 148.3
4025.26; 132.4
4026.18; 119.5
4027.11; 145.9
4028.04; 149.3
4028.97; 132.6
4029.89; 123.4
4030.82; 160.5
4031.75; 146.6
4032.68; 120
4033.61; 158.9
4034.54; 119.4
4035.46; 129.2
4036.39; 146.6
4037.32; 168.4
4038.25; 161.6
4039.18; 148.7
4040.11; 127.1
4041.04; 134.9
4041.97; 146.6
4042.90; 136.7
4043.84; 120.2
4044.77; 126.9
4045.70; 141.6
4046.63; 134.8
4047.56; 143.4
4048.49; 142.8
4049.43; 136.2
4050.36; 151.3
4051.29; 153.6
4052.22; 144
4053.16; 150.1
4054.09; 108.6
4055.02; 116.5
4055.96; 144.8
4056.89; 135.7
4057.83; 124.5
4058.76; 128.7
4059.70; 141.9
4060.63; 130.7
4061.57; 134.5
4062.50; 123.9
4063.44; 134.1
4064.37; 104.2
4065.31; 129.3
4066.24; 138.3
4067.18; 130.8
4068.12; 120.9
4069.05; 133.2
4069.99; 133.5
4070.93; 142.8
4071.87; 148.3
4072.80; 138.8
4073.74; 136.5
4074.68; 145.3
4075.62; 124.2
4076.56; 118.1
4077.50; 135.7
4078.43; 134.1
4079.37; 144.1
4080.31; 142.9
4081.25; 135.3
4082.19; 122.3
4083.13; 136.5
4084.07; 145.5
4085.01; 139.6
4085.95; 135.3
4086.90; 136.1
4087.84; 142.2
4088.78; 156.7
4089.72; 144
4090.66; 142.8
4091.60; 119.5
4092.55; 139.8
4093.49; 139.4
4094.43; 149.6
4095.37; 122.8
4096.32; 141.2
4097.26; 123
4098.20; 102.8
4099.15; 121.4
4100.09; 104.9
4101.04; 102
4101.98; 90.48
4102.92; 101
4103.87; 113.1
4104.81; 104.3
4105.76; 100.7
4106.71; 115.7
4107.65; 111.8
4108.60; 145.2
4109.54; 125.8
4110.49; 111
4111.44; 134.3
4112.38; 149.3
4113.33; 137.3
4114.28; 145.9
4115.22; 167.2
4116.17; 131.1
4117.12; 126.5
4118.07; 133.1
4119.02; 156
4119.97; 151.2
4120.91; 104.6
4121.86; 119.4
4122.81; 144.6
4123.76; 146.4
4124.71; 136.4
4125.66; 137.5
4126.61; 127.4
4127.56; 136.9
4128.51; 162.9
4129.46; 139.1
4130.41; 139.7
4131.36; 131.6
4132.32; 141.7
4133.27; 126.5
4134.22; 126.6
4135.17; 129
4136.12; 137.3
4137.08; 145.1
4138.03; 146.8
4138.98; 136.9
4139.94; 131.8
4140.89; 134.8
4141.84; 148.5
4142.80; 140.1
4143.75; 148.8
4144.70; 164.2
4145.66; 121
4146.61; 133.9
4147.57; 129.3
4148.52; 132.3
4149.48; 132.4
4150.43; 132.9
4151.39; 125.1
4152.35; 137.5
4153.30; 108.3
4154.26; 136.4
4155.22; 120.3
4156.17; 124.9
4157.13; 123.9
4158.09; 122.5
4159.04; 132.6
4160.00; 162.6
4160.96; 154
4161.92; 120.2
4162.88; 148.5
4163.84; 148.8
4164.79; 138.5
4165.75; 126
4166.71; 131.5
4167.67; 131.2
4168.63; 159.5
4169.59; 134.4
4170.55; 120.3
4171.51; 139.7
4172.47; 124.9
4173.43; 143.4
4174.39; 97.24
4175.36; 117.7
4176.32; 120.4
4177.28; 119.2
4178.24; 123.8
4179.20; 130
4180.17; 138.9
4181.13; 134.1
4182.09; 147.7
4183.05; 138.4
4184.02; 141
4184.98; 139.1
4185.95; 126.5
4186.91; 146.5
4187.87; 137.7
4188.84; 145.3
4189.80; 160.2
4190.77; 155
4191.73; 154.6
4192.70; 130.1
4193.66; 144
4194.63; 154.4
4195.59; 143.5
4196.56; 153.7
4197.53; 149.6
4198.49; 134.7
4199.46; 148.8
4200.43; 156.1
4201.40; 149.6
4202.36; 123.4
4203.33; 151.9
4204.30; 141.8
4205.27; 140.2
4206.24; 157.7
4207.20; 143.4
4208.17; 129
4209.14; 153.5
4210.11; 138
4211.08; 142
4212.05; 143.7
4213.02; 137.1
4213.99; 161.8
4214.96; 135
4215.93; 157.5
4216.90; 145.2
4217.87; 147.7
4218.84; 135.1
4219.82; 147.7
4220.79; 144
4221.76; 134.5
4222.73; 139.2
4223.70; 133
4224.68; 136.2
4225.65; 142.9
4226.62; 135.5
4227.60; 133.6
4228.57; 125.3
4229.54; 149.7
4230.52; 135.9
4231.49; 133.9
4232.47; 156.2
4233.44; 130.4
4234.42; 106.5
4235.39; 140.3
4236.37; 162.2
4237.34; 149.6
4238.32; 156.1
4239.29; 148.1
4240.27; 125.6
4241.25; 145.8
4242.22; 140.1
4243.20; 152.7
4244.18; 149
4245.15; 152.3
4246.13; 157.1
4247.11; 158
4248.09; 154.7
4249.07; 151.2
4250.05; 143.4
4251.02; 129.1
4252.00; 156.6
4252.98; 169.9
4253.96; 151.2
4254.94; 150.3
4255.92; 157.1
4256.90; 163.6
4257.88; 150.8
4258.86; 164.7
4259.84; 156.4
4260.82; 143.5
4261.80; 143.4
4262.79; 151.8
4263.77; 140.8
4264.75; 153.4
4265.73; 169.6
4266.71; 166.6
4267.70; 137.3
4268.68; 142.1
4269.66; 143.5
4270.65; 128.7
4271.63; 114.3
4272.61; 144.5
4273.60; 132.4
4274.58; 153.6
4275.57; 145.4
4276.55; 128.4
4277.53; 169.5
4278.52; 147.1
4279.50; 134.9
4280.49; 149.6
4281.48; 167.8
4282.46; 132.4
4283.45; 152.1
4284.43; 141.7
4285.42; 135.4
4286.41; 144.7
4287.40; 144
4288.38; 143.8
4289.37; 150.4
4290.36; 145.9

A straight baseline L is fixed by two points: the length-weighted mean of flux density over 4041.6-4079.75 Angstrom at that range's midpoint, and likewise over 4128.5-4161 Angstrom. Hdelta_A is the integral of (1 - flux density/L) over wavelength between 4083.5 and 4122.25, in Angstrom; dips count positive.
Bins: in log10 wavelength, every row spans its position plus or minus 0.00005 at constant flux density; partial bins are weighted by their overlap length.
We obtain 1.7 Angstrom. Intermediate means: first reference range 134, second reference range 135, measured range 129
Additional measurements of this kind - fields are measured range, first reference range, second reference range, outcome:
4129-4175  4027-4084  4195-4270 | 2.3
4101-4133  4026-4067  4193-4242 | 2.0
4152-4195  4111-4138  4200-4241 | 1.4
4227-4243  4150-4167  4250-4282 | 0.4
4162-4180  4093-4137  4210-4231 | 0.6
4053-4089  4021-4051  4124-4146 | 1.6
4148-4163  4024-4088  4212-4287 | 1.0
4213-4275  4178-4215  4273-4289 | -0.5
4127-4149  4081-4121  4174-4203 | -0.8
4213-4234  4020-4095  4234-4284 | 0.8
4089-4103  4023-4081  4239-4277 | 1.5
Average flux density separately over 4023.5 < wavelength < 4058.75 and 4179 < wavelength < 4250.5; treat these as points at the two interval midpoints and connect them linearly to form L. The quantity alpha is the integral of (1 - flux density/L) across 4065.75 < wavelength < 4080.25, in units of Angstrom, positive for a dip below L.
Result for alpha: 0.44 Angstrom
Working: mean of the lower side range 139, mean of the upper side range 143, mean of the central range 135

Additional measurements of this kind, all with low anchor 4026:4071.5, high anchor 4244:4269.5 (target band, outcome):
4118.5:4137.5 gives 0.7 Angstrom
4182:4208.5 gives 0.6 Angstrom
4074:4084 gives 0.3 Angstrom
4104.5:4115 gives 1.1 Angstrom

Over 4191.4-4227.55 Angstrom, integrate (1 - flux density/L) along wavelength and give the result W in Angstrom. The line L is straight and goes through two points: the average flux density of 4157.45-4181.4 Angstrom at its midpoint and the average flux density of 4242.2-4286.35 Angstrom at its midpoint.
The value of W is -1.09 Angstrom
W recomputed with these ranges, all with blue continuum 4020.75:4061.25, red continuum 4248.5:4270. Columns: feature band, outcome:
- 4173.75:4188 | 1.6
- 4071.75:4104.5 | 2.6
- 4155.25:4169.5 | 0.9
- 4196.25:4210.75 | 0.4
